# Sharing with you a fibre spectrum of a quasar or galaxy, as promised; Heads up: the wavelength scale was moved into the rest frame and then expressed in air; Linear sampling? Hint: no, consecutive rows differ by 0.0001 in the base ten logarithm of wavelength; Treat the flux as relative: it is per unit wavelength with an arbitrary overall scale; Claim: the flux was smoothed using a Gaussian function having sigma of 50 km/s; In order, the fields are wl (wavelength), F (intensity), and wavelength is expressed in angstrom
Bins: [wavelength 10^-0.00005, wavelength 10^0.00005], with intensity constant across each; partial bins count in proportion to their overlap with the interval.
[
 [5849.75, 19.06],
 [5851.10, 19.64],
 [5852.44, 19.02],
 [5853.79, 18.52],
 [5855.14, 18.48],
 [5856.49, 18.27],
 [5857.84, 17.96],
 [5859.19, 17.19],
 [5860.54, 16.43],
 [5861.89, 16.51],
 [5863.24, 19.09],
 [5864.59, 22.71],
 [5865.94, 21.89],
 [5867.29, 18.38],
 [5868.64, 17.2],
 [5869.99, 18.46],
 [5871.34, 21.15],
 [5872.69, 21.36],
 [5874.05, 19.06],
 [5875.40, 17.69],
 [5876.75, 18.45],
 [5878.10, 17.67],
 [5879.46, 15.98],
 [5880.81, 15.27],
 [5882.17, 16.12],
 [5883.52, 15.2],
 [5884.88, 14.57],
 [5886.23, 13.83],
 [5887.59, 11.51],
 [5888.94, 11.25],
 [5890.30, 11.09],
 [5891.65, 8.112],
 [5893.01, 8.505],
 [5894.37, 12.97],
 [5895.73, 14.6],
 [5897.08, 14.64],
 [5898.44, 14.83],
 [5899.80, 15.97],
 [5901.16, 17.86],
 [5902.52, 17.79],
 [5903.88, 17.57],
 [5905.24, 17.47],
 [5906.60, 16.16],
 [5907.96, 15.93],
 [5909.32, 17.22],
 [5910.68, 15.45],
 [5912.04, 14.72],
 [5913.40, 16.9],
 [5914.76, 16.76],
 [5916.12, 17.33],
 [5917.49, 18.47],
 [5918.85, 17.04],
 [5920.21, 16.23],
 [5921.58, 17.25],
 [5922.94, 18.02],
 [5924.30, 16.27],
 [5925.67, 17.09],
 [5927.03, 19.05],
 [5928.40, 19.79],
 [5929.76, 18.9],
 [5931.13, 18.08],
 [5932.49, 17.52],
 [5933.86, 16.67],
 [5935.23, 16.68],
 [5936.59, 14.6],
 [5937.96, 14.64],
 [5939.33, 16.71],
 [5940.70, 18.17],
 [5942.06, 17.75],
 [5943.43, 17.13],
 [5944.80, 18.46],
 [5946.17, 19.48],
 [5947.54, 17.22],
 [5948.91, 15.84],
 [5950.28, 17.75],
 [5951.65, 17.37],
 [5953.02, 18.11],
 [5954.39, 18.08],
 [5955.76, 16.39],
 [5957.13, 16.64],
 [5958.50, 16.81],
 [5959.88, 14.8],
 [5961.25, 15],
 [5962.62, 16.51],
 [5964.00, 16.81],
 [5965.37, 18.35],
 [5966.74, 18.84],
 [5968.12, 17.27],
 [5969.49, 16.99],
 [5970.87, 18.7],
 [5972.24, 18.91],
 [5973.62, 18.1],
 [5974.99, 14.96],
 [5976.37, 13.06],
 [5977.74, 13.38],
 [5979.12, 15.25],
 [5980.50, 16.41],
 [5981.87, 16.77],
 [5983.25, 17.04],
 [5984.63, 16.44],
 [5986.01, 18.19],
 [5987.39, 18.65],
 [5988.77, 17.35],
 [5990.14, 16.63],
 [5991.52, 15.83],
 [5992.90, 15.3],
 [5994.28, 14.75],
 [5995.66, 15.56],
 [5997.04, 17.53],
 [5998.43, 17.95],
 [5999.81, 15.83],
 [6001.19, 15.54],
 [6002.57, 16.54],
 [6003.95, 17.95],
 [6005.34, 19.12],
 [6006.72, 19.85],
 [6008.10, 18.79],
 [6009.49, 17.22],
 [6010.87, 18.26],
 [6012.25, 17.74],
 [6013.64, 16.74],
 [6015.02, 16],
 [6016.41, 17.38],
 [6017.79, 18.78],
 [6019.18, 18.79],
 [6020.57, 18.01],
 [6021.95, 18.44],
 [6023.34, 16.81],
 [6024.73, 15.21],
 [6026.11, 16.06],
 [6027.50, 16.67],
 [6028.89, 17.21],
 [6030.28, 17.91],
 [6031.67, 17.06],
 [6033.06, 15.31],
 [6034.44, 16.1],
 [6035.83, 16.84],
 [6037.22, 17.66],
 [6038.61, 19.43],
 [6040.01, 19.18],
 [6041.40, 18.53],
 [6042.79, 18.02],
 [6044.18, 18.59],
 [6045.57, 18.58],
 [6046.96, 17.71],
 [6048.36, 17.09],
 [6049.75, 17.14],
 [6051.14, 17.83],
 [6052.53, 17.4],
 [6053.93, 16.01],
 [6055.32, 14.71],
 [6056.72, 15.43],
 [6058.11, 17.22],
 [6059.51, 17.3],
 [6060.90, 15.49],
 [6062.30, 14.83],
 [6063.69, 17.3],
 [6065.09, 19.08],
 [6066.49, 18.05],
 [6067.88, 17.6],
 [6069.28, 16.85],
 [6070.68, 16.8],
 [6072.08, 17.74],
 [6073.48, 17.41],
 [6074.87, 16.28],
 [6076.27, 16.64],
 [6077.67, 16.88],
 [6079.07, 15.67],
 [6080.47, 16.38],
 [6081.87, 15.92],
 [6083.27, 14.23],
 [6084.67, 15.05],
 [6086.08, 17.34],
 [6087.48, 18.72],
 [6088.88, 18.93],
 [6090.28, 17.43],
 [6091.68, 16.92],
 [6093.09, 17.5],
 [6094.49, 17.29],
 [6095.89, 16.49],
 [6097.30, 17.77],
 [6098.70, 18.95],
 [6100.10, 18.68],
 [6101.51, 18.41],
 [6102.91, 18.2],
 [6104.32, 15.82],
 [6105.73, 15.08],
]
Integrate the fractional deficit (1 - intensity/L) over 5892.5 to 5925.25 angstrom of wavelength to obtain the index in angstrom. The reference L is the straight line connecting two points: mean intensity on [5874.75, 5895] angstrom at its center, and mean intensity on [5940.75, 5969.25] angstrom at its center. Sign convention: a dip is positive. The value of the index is -2.35 angstrom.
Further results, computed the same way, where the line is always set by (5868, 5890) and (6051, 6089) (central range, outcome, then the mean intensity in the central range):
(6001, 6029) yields -1.5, 17.5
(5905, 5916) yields 0.1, 16.3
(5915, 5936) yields -1.4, 17.6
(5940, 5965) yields -0.9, 17.1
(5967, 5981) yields 0.2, 16.4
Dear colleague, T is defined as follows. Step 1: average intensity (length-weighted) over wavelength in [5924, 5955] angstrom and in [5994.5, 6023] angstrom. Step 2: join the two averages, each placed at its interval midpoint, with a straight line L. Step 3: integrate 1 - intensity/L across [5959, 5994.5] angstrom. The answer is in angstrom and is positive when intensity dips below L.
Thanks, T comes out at 1.9 angstrom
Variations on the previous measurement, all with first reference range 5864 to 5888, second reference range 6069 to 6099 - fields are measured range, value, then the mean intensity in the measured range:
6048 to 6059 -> 0.3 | 16.6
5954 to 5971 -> 0.4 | 16.9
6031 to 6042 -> -0.3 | 17.5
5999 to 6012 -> -0.4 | 17.7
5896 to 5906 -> 0.6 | 16.5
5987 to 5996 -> 0.5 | 16.3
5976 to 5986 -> 0.9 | 15.7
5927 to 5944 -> 0.1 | 17.3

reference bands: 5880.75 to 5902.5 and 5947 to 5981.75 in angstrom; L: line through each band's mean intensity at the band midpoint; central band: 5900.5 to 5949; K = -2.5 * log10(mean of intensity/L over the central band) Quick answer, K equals -0.15 mag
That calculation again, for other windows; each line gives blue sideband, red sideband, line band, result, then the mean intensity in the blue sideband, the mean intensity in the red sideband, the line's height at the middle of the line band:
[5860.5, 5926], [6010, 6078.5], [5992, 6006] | 0.03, 16.4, 17.2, 17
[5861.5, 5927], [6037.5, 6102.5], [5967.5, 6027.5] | -0.01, 16.4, 17.2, 16.9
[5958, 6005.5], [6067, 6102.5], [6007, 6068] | -0.03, 16.6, 17.1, 16.9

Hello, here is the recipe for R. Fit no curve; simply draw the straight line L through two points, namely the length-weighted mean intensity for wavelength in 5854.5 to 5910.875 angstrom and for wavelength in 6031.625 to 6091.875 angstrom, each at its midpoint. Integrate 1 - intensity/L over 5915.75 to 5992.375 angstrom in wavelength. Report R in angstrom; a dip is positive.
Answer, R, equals -1.9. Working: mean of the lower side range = 16.4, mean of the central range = 17.1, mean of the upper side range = 17.1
